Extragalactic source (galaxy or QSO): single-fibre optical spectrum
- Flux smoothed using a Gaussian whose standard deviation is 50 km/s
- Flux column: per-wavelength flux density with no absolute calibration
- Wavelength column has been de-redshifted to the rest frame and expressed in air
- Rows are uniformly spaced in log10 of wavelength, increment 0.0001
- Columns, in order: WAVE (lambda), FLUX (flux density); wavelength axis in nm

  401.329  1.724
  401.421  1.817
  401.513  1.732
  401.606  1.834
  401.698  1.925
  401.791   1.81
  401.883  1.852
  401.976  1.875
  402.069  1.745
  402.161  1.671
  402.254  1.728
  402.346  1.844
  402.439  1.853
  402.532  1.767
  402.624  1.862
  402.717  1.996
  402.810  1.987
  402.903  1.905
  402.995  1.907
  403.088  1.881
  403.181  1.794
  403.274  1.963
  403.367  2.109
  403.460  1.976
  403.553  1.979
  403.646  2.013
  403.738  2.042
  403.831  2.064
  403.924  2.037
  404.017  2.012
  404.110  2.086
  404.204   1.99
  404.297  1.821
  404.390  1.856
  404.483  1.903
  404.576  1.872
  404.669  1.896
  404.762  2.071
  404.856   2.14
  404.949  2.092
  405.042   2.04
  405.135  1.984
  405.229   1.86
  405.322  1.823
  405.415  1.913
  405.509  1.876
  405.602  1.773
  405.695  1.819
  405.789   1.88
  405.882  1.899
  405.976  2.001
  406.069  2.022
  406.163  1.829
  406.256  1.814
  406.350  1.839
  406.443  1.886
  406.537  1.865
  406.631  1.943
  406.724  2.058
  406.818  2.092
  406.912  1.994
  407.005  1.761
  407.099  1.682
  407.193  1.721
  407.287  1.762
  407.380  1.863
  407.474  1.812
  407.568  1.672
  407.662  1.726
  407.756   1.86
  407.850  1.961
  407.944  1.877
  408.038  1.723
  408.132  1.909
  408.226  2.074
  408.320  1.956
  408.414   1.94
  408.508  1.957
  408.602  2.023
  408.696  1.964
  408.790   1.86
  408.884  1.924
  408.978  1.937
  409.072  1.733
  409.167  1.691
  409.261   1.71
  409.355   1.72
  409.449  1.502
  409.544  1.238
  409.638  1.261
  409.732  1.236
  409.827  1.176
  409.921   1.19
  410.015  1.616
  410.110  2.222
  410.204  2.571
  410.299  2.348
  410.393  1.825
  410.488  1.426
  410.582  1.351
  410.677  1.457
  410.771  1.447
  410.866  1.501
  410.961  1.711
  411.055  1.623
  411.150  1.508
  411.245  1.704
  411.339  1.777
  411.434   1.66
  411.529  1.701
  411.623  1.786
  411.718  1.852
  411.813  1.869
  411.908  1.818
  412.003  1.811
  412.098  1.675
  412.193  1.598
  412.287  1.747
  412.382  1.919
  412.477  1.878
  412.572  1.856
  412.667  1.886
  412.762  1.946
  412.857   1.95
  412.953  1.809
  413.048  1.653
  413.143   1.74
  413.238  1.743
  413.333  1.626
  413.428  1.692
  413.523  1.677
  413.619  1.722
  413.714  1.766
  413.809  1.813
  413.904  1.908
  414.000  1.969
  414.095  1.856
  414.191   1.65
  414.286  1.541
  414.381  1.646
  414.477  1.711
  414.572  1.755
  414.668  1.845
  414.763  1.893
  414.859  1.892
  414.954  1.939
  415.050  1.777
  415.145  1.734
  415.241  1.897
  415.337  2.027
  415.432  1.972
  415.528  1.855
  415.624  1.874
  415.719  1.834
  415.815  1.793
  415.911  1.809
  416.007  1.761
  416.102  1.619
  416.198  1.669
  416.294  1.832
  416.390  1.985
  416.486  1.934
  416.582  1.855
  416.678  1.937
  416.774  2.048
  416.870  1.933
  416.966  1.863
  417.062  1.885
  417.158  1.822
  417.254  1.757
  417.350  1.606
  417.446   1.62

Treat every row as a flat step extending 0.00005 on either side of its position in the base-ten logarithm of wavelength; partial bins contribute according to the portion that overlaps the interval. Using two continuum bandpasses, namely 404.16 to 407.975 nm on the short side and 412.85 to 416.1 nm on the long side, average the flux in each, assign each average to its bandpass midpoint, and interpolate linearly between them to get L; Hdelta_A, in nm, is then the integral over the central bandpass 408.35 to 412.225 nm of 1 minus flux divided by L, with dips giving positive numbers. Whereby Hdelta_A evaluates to 0.29 nm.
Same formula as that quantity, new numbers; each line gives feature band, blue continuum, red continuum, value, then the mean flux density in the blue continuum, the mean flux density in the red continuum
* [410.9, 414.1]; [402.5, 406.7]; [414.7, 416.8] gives 0.19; 1.94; 1.86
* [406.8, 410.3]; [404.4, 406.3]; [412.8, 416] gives 0.17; 1.92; 1.8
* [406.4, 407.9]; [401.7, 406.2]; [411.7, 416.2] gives 0.02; 1.92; 1.8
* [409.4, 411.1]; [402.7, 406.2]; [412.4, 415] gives 0.24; 1.95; 1.79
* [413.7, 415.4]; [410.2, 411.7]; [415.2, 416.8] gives 0.00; 1.69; 1.86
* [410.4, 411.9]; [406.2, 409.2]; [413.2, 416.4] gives 0.16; 1.87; 1.79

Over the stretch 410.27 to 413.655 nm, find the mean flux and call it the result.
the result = 1.73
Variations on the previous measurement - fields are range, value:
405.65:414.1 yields 1.78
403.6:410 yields 1.84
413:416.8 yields 1.8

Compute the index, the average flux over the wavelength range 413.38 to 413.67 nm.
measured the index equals 1.7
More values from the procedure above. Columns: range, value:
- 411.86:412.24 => 1.73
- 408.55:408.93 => 1.95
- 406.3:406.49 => 1.86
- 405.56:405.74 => 1.8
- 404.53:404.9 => 1.99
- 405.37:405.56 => 1.89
